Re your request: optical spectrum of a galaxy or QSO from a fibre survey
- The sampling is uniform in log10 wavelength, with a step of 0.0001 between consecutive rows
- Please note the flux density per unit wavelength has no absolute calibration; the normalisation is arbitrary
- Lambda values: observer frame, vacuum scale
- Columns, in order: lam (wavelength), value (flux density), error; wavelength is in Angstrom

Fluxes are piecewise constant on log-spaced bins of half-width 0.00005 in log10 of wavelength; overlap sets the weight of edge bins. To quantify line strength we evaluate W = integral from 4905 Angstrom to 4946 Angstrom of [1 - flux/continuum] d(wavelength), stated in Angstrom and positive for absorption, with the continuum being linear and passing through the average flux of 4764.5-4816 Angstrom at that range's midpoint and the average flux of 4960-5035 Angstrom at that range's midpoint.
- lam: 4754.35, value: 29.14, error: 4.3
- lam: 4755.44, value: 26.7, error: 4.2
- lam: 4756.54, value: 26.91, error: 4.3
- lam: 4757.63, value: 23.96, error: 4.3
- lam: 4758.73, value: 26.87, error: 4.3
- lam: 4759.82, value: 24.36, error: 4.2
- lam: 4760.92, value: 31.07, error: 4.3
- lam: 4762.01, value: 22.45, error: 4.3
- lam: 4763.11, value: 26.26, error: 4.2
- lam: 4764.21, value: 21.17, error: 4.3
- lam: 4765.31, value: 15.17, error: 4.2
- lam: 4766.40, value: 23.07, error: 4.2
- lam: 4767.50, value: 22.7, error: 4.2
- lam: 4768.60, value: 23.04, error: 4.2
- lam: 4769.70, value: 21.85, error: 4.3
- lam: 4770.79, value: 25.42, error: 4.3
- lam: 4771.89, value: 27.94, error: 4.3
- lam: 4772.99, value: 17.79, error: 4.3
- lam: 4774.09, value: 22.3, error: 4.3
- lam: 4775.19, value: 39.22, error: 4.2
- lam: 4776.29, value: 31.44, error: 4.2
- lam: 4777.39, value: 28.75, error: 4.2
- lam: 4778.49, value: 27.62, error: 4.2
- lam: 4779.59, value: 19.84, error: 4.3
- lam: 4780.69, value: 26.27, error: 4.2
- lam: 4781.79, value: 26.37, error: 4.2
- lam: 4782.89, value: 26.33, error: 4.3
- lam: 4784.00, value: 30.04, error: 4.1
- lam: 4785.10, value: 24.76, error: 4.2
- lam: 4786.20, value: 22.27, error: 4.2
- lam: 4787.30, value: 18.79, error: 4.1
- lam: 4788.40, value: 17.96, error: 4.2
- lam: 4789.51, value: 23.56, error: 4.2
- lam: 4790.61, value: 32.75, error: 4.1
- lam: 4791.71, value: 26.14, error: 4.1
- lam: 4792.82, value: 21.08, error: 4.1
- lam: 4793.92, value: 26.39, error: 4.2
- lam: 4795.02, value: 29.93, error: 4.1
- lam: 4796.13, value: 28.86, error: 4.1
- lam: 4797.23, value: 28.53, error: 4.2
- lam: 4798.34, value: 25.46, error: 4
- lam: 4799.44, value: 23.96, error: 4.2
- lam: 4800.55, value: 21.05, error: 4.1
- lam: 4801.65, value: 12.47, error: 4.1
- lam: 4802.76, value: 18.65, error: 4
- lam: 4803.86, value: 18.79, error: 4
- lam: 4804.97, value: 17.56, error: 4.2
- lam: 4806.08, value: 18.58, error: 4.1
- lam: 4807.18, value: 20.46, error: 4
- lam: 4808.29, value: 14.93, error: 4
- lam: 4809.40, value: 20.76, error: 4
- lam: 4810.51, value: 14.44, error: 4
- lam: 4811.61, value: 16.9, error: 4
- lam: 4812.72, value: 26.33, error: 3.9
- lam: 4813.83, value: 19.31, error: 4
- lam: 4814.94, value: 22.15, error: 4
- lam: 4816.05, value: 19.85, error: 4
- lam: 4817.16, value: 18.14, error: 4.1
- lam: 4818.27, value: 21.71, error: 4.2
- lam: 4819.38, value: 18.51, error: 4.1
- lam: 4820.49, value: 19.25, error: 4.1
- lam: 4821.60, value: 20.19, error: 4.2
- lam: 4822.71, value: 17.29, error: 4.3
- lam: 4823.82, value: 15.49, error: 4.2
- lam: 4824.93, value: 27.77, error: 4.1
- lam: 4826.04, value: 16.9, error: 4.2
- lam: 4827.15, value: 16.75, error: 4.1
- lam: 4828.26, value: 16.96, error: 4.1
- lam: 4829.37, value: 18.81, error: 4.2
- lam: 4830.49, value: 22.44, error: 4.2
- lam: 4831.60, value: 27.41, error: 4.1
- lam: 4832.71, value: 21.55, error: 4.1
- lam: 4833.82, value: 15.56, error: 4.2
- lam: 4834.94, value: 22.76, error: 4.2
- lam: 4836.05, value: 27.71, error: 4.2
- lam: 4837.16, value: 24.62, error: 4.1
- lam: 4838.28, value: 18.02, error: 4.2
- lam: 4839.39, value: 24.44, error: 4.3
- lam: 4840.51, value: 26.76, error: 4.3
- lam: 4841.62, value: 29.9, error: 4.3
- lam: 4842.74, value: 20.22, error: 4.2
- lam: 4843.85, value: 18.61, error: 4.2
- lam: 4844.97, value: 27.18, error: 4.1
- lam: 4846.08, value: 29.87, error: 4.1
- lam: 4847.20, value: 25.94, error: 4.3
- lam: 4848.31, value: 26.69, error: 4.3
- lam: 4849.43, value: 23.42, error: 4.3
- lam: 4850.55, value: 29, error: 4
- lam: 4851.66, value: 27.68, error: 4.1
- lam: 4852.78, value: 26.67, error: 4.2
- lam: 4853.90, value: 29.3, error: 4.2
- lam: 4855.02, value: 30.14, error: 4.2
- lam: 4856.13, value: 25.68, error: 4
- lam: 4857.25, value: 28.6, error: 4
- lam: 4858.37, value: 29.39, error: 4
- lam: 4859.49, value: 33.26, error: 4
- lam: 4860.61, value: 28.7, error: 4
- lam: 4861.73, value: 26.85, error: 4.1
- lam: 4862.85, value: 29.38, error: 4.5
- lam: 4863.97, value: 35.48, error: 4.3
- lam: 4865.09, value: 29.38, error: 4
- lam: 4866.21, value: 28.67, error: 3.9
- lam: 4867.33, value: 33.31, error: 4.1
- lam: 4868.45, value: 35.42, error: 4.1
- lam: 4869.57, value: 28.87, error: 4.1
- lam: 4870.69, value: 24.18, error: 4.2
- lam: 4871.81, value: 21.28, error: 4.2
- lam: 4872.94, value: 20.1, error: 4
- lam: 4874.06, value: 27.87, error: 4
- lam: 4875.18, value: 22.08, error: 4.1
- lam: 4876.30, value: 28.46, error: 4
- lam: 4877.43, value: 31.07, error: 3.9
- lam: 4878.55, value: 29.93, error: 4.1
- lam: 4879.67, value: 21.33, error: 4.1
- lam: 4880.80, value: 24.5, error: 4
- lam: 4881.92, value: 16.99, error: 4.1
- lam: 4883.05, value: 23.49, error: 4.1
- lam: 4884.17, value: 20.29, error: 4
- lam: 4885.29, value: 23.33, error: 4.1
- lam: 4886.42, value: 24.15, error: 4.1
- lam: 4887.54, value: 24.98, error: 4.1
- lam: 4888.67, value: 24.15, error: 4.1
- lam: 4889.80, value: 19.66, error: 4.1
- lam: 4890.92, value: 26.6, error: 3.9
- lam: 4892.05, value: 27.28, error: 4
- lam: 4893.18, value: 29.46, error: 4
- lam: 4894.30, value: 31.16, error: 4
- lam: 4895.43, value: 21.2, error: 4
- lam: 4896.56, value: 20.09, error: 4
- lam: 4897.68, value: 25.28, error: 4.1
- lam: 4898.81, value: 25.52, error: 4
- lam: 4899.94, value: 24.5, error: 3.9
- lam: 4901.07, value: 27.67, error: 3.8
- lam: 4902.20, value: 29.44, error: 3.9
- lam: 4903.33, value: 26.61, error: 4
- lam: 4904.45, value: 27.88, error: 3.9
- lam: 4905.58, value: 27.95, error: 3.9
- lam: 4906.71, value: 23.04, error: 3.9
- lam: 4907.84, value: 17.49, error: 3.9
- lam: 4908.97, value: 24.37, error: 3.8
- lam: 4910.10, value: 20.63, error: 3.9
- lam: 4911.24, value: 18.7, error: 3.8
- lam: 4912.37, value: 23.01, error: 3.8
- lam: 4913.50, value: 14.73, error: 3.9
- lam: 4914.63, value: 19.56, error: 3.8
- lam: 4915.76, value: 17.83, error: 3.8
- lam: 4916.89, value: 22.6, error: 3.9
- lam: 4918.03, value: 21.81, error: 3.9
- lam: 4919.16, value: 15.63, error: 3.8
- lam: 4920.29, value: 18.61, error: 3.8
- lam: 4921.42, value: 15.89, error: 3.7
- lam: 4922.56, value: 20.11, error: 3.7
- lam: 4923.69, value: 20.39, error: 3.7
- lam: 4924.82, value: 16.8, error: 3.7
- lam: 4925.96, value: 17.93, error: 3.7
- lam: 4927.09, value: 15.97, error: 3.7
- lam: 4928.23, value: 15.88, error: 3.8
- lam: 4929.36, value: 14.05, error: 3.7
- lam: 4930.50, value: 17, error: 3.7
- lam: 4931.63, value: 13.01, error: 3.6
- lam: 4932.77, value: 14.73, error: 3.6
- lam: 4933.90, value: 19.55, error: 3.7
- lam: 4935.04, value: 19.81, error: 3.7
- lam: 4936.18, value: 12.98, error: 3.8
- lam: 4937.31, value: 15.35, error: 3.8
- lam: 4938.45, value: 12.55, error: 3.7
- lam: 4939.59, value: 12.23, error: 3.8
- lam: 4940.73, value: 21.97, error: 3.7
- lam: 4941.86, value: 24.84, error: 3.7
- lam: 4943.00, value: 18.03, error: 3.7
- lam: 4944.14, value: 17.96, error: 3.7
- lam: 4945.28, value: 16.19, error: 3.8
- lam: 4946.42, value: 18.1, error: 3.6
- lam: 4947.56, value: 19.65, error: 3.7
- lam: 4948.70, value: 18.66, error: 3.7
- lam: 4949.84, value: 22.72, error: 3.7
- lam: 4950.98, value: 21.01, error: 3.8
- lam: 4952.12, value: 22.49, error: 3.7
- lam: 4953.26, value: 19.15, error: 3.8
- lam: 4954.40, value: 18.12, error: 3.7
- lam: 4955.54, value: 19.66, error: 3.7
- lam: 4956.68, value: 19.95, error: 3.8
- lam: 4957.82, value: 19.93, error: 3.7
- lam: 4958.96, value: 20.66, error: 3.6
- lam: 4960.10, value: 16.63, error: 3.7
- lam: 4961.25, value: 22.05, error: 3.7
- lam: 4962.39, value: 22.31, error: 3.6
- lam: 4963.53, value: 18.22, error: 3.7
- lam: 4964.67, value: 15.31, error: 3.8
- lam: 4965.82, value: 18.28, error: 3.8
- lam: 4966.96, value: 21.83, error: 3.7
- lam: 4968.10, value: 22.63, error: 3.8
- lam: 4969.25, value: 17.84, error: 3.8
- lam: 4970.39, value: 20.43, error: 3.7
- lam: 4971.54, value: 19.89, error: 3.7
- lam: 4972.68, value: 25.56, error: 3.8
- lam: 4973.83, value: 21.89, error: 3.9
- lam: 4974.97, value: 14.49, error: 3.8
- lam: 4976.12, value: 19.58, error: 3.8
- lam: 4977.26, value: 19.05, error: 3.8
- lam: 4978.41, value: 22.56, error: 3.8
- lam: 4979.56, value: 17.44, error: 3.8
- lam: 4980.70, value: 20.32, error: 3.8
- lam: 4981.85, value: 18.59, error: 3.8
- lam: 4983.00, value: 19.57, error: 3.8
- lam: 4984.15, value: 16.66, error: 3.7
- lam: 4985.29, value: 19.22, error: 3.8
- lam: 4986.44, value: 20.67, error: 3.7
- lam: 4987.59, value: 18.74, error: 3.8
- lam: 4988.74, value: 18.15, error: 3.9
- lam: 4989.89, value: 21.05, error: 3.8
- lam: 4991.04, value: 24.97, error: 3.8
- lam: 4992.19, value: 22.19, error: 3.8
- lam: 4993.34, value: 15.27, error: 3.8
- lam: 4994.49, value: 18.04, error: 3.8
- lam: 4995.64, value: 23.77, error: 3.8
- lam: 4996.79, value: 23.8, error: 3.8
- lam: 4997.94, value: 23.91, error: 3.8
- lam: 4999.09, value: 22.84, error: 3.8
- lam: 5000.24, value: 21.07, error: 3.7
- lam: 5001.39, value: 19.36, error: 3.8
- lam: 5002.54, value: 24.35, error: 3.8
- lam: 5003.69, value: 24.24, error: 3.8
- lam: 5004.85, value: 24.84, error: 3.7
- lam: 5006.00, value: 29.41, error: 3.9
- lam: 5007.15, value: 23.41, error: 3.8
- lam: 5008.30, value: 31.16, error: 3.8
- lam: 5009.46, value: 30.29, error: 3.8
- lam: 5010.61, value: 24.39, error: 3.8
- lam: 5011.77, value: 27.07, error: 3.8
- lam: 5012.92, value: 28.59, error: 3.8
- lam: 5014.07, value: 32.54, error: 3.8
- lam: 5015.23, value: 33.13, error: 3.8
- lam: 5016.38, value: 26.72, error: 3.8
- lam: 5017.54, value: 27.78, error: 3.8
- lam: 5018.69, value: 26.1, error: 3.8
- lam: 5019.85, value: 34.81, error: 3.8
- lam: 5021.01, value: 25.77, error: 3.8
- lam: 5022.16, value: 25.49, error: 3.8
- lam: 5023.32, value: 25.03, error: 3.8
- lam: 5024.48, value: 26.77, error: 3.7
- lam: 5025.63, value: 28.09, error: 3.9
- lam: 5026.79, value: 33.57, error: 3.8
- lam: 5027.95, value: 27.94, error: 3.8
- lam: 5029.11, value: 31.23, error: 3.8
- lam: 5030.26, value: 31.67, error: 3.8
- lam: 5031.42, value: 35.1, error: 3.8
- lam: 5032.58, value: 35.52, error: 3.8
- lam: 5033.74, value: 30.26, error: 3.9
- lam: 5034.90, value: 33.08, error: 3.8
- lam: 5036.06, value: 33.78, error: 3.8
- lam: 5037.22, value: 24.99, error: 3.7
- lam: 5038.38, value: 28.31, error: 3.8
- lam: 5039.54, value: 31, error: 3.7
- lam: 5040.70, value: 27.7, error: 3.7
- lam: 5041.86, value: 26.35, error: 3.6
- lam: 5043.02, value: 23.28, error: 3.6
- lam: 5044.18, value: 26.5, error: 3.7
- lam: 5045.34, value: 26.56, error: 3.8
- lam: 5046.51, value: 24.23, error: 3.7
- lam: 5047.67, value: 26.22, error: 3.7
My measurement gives 9.3 Angstrom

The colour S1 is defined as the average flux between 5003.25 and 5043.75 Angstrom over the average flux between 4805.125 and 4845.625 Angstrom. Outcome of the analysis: 1.39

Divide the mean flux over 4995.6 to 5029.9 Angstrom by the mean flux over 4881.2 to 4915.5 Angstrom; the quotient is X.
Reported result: 1.1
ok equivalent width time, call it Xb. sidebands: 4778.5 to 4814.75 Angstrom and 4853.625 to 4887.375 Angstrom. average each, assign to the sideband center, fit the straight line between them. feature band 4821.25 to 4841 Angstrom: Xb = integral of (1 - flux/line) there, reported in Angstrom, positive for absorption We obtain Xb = 2.8 Angstrom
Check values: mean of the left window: 22.6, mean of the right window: 27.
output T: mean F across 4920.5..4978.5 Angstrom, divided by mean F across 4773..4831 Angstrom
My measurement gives 0.84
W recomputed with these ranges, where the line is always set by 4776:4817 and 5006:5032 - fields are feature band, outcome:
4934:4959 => 7.67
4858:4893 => -2.09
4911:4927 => 4.56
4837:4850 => -0.27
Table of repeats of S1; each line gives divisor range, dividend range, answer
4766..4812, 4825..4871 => 1.11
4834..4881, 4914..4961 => 0.68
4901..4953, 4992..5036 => 1.41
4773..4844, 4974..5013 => 0.98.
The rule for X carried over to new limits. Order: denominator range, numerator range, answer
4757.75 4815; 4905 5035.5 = 0.93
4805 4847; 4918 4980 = 0.88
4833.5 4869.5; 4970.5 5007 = 0.77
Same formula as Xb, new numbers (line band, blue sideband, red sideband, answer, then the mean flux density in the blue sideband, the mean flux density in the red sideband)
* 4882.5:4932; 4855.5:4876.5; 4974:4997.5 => 7.20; 28.3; 19.8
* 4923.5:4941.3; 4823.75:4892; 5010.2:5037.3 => 7.23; 25.3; 29.7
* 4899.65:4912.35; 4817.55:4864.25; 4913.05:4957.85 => -2.72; 24.3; 18.1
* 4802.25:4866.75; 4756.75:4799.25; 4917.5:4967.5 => -1.67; 25.2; 18.3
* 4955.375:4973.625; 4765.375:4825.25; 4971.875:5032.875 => 3.08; 22.7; 24.5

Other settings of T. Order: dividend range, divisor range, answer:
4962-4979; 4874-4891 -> 0.83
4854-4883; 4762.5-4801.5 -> 1.11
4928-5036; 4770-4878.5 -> 0.92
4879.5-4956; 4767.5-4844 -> 0.92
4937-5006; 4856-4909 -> 0.77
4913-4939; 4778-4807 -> 0.73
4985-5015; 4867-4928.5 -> 1.02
